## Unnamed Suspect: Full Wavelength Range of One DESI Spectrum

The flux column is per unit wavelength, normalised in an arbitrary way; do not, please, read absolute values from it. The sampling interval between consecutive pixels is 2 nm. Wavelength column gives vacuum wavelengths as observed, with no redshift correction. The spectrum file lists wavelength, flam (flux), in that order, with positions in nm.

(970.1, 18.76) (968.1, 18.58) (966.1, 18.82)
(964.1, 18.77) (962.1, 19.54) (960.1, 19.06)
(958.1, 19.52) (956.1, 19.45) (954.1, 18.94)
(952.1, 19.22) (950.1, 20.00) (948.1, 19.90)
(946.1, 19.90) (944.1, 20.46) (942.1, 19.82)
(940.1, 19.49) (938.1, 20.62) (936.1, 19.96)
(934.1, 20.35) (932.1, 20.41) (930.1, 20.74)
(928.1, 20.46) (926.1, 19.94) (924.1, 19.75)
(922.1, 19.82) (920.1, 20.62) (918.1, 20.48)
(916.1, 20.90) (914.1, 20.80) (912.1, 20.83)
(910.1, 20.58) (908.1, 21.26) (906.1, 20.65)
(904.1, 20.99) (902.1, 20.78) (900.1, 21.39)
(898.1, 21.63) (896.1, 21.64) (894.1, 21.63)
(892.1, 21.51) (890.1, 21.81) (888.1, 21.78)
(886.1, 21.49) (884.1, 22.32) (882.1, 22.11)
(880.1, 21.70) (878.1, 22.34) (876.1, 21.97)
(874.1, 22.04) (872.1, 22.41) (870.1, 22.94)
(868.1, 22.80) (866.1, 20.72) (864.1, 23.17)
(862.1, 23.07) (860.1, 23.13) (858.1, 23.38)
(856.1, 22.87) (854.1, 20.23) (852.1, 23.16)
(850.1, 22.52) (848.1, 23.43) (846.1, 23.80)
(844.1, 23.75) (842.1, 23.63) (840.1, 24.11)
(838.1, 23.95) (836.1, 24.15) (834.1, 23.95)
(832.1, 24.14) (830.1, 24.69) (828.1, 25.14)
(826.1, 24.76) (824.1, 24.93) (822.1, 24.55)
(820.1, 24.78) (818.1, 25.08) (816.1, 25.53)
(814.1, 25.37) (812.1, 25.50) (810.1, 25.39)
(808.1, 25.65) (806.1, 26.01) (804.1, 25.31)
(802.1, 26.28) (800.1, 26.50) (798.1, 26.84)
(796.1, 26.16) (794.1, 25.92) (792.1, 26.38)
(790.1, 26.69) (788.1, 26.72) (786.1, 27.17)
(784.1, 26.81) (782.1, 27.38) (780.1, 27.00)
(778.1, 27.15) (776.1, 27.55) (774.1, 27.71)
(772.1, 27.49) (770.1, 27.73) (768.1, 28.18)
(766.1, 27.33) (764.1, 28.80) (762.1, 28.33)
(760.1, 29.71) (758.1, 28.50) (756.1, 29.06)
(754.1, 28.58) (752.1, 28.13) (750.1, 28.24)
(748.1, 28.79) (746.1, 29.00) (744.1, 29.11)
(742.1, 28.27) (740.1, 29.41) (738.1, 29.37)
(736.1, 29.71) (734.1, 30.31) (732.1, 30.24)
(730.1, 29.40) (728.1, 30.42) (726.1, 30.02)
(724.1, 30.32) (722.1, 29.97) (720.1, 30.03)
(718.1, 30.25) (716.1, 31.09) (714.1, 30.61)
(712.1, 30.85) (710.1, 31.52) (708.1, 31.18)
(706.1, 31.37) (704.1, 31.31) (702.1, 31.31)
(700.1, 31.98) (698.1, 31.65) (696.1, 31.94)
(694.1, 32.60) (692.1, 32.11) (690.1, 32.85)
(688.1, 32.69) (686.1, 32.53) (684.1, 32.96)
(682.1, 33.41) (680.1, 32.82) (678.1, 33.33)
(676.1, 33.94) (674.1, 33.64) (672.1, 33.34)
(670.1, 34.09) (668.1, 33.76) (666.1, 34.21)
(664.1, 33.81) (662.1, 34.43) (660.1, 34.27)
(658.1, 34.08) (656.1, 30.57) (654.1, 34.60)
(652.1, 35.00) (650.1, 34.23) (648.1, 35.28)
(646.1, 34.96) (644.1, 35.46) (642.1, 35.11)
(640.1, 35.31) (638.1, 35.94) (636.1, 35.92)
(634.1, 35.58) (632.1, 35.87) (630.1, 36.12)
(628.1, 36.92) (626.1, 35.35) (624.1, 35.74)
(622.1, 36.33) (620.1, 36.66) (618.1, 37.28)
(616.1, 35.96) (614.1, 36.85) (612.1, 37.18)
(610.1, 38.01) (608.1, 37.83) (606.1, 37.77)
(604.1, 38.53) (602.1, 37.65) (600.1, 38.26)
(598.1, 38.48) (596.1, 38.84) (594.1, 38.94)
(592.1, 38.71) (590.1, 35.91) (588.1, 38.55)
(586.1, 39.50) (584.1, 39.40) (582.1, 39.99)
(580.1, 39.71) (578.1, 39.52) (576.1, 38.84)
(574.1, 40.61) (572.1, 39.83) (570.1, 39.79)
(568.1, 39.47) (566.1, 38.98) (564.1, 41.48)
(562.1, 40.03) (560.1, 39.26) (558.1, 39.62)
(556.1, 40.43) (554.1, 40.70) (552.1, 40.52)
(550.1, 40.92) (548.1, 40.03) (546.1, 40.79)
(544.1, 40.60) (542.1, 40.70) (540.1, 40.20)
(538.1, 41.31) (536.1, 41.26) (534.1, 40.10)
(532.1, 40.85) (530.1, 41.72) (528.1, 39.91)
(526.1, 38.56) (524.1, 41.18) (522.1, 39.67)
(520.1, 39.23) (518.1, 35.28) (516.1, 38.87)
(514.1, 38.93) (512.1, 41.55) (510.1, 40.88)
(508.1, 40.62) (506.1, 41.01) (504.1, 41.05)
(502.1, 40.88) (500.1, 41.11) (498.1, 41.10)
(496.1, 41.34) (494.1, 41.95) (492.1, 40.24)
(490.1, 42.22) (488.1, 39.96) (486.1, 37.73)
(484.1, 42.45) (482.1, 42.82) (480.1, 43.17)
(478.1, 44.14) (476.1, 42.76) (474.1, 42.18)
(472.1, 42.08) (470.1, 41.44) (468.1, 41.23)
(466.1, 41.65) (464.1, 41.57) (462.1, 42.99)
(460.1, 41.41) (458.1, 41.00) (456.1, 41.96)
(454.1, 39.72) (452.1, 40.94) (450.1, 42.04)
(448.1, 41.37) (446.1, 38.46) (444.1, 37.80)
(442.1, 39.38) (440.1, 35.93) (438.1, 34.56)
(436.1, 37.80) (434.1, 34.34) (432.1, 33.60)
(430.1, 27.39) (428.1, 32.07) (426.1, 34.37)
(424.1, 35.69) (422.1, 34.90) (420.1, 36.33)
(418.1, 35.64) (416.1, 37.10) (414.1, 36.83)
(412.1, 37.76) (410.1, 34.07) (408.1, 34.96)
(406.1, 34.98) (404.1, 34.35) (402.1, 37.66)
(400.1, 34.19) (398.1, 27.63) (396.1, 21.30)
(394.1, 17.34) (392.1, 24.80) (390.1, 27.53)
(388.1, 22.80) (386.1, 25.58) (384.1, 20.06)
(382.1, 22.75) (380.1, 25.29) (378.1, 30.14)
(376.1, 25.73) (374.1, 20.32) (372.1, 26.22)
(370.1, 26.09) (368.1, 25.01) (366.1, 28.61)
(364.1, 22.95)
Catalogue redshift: 0.000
